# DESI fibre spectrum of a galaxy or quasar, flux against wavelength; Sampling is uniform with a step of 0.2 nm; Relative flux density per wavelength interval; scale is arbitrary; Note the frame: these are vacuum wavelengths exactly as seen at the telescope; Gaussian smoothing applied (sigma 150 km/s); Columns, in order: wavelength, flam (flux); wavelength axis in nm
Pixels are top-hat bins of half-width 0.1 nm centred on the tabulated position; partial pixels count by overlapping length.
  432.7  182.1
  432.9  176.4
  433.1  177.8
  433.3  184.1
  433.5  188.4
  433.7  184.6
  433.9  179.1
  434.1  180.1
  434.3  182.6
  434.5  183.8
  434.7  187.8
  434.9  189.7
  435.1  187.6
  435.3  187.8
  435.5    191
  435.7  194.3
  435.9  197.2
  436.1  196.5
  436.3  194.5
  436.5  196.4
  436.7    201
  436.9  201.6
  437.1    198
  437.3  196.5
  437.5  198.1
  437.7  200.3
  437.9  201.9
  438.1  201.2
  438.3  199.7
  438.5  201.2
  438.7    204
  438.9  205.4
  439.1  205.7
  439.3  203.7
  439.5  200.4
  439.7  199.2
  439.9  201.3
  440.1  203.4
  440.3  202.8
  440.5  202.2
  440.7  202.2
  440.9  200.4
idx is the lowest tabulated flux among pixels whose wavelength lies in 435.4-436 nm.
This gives 191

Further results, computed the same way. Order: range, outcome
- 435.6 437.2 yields 194.3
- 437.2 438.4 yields 196.5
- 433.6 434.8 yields 179.1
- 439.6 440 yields 199.2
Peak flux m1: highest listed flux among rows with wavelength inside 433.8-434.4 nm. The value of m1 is 182.6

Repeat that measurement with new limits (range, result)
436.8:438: 201.9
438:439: 205.4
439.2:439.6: 203.7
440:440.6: 203.4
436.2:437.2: 201.6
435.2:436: 197.2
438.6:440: 205.7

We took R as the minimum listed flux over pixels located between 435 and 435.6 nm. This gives 187.6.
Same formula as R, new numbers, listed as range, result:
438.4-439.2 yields 201.2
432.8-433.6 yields 176.4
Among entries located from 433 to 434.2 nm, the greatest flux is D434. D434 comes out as 188.4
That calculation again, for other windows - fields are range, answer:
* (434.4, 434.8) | 187.8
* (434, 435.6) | 191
